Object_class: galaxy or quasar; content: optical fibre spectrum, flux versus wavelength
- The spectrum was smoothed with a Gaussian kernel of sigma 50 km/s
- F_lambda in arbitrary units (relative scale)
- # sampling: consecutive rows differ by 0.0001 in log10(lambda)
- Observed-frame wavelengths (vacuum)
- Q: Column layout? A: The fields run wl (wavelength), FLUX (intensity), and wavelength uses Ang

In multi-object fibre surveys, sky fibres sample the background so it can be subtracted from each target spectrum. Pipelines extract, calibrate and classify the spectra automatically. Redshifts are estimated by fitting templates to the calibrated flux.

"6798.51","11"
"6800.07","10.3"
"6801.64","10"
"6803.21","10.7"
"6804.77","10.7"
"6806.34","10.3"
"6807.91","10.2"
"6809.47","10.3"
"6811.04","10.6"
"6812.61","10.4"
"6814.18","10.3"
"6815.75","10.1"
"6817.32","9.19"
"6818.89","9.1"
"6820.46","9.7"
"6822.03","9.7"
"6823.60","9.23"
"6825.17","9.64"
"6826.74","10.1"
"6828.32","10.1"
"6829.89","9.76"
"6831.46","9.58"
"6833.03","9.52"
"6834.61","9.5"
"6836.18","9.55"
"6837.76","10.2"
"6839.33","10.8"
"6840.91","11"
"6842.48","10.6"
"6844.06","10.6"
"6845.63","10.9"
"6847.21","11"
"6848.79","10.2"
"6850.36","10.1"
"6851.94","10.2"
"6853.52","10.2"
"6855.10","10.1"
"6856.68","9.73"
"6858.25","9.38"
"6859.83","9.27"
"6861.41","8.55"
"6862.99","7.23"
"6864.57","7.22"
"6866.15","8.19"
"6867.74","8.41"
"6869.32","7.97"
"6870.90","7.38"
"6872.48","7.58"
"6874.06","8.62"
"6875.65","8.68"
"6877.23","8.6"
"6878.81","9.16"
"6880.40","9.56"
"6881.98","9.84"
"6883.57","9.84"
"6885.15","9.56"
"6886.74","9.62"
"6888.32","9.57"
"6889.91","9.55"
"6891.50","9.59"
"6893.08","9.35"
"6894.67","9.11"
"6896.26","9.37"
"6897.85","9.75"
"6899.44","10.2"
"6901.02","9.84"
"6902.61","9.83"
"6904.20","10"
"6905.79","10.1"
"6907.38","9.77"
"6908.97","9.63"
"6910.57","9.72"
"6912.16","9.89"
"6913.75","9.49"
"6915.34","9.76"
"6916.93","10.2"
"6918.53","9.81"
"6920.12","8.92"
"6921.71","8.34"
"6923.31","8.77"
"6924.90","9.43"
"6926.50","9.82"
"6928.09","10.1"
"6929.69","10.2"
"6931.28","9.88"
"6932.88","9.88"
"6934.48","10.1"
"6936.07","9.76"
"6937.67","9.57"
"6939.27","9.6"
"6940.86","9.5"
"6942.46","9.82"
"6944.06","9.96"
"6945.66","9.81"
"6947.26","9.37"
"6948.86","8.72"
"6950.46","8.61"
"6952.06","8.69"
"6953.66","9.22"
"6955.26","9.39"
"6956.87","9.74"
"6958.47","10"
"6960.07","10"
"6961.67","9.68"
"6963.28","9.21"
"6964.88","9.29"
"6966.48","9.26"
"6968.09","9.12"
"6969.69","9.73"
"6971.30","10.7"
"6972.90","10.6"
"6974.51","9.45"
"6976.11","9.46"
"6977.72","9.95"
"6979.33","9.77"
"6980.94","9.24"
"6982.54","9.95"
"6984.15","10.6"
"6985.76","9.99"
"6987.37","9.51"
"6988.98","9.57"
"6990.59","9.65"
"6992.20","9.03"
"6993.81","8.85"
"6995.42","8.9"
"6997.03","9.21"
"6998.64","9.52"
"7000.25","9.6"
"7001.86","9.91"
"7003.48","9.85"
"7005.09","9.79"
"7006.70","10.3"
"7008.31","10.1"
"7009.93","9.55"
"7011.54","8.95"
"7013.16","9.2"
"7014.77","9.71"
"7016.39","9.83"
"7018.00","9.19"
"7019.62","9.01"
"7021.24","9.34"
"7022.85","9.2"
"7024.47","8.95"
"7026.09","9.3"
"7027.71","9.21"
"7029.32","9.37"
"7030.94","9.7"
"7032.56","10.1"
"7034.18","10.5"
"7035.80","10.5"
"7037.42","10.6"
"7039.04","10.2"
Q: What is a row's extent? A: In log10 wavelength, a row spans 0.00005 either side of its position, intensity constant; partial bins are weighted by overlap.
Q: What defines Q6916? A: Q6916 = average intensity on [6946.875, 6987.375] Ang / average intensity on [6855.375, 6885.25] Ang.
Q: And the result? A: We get 1.1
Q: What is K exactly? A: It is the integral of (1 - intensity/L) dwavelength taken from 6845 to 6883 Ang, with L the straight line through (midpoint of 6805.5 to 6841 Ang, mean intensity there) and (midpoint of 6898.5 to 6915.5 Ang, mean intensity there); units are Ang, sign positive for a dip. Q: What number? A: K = 3.10 Ang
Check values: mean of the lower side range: 9.93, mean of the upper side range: 9.84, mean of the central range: 9.08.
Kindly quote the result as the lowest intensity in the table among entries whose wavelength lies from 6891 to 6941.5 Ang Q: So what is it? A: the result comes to 8.34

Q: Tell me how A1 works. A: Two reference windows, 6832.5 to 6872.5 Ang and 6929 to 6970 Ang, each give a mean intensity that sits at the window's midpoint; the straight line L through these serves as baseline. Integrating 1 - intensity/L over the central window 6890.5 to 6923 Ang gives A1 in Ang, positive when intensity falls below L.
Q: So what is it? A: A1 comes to -0.4 Ang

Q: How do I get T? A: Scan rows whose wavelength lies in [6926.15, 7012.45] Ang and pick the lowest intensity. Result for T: 8.61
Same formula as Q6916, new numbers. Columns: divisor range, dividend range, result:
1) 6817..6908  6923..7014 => 1.01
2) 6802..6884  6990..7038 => 1.00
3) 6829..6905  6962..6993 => 1.02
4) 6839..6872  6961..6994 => 1.02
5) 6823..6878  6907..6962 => 1.02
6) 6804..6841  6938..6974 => 0.96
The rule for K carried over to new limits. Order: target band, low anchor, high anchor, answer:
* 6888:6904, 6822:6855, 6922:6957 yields 0.2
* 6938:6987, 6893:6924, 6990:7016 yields -0.3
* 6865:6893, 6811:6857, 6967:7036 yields 2.9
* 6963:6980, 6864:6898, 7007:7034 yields -0.8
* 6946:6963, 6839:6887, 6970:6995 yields 0.5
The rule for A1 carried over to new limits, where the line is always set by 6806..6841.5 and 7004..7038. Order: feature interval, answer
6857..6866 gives 1.4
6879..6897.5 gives 0.6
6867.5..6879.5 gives 1.9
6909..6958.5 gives 1.1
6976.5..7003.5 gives 0.3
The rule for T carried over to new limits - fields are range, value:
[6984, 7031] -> 8.85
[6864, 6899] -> 7.22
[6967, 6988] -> 9.12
